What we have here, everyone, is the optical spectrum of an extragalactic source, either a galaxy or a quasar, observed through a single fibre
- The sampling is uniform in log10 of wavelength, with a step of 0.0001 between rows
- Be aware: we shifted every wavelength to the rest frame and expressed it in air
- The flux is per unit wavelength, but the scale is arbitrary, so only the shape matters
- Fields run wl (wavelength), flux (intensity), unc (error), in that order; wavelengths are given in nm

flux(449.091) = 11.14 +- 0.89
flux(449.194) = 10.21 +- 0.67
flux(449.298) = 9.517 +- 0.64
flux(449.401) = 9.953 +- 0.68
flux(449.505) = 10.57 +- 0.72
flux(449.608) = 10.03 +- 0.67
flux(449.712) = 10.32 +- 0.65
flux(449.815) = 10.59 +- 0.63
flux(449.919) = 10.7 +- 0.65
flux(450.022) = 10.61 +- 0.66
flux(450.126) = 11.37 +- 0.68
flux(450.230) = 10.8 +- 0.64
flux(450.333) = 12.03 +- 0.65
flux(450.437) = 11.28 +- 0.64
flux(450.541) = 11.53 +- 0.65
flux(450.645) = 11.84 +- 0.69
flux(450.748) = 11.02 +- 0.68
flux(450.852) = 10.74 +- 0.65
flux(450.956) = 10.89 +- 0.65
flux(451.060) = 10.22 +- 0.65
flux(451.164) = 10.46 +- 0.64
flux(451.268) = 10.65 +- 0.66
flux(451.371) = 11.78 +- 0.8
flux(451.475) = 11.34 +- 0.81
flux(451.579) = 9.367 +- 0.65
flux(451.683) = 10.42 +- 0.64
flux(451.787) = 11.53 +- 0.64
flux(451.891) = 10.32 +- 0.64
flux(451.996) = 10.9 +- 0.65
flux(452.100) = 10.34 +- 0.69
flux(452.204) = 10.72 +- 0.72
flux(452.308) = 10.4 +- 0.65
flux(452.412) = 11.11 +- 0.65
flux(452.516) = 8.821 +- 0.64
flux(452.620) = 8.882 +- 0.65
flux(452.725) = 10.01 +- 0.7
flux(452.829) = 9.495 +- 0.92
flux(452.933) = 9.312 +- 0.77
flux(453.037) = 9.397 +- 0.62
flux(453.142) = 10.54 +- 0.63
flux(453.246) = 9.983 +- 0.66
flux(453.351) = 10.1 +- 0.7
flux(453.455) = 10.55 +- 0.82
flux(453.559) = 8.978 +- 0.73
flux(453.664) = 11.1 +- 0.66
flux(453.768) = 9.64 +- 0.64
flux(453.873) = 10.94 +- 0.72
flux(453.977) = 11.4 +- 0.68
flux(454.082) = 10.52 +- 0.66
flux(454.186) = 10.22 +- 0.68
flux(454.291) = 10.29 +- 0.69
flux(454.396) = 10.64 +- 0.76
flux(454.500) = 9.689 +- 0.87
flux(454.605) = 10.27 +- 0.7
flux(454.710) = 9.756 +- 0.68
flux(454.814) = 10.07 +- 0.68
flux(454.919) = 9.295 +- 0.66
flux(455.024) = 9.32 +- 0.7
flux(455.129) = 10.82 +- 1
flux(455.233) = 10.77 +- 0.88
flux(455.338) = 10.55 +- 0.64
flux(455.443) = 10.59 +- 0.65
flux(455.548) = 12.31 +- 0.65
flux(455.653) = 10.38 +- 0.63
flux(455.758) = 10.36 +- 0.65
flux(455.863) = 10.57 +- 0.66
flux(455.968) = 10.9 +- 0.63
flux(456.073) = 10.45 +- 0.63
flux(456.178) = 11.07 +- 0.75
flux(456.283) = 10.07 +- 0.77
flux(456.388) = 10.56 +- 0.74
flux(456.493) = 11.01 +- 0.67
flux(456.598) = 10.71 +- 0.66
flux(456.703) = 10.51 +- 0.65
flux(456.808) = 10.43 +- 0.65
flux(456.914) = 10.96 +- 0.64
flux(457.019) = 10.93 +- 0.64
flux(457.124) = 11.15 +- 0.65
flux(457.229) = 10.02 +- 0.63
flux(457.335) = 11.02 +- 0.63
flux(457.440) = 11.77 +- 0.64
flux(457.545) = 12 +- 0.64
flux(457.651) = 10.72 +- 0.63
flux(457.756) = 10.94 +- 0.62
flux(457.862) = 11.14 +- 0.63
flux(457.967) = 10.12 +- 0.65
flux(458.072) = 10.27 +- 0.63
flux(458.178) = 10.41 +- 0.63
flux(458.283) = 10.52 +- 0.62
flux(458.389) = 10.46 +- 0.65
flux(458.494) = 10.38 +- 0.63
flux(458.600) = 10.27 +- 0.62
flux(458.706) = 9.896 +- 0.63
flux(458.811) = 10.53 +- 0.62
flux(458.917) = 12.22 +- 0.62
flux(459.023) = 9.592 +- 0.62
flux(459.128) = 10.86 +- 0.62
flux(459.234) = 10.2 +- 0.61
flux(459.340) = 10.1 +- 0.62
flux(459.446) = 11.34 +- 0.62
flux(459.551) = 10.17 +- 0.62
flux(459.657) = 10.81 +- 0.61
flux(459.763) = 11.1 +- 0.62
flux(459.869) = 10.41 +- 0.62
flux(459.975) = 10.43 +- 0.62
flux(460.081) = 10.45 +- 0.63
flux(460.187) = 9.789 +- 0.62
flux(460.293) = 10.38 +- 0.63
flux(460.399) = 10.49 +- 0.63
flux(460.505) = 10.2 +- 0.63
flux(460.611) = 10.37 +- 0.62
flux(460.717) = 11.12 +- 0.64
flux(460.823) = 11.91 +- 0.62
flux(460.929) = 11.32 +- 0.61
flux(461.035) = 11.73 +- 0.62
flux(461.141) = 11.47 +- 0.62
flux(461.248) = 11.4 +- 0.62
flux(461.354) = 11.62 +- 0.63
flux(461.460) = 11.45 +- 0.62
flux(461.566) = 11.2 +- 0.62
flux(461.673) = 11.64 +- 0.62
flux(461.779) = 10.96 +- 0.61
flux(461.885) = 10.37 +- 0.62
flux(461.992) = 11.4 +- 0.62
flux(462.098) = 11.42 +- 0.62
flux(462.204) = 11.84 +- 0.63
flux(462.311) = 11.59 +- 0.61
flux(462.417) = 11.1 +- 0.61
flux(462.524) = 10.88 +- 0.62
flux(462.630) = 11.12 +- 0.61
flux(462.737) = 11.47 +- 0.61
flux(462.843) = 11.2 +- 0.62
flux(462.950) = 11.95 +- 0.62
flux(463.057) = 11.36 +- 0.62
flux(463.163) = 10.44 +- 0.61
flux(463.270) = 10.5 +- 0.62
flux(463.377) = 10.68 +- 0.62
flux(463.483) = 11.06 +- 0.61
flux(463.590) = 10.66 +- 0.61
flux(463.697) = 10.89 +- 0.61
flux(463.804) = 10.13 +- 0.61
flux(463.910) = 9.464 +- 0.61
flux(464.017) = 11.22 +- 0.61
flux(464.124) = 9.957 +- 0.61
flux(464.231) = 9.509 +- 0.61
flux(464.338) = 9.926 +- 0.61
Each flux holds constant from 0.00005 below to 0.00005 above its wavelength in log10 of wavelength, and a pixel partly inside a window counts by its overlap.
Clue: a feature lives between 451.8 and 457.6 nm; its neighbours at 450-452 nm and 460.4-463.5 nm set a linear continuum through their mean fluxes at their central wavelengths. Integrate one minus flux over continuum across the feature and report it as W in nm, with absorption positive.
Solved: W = 0.321 nm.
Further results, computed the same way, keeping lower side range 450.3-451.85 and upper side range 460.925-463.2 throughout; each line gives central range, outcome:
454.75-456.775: 0.108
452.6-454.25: 0.145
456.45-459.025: 0.104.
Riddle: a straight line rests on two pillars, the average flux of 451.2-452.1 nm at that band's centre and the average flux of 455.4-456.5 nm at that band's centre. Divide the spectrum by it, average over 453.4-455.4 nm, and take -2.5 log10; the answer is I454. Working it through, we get 0.05 mag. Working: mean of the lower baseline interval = 10.8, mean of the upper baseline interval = 10.7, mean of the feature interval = 10.3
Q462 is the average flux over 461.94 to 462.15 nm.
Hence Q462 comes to 11.4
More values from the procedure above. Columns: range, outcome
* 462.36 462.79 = 11.2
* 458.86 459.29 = 10.7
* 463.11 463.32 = 10.5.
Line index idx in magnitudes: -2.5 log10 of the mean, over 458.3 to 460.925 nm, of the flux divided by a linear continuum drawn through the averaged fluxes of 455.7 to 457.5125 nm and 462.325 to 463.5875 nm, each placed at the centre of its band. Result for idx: 0.033 mag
